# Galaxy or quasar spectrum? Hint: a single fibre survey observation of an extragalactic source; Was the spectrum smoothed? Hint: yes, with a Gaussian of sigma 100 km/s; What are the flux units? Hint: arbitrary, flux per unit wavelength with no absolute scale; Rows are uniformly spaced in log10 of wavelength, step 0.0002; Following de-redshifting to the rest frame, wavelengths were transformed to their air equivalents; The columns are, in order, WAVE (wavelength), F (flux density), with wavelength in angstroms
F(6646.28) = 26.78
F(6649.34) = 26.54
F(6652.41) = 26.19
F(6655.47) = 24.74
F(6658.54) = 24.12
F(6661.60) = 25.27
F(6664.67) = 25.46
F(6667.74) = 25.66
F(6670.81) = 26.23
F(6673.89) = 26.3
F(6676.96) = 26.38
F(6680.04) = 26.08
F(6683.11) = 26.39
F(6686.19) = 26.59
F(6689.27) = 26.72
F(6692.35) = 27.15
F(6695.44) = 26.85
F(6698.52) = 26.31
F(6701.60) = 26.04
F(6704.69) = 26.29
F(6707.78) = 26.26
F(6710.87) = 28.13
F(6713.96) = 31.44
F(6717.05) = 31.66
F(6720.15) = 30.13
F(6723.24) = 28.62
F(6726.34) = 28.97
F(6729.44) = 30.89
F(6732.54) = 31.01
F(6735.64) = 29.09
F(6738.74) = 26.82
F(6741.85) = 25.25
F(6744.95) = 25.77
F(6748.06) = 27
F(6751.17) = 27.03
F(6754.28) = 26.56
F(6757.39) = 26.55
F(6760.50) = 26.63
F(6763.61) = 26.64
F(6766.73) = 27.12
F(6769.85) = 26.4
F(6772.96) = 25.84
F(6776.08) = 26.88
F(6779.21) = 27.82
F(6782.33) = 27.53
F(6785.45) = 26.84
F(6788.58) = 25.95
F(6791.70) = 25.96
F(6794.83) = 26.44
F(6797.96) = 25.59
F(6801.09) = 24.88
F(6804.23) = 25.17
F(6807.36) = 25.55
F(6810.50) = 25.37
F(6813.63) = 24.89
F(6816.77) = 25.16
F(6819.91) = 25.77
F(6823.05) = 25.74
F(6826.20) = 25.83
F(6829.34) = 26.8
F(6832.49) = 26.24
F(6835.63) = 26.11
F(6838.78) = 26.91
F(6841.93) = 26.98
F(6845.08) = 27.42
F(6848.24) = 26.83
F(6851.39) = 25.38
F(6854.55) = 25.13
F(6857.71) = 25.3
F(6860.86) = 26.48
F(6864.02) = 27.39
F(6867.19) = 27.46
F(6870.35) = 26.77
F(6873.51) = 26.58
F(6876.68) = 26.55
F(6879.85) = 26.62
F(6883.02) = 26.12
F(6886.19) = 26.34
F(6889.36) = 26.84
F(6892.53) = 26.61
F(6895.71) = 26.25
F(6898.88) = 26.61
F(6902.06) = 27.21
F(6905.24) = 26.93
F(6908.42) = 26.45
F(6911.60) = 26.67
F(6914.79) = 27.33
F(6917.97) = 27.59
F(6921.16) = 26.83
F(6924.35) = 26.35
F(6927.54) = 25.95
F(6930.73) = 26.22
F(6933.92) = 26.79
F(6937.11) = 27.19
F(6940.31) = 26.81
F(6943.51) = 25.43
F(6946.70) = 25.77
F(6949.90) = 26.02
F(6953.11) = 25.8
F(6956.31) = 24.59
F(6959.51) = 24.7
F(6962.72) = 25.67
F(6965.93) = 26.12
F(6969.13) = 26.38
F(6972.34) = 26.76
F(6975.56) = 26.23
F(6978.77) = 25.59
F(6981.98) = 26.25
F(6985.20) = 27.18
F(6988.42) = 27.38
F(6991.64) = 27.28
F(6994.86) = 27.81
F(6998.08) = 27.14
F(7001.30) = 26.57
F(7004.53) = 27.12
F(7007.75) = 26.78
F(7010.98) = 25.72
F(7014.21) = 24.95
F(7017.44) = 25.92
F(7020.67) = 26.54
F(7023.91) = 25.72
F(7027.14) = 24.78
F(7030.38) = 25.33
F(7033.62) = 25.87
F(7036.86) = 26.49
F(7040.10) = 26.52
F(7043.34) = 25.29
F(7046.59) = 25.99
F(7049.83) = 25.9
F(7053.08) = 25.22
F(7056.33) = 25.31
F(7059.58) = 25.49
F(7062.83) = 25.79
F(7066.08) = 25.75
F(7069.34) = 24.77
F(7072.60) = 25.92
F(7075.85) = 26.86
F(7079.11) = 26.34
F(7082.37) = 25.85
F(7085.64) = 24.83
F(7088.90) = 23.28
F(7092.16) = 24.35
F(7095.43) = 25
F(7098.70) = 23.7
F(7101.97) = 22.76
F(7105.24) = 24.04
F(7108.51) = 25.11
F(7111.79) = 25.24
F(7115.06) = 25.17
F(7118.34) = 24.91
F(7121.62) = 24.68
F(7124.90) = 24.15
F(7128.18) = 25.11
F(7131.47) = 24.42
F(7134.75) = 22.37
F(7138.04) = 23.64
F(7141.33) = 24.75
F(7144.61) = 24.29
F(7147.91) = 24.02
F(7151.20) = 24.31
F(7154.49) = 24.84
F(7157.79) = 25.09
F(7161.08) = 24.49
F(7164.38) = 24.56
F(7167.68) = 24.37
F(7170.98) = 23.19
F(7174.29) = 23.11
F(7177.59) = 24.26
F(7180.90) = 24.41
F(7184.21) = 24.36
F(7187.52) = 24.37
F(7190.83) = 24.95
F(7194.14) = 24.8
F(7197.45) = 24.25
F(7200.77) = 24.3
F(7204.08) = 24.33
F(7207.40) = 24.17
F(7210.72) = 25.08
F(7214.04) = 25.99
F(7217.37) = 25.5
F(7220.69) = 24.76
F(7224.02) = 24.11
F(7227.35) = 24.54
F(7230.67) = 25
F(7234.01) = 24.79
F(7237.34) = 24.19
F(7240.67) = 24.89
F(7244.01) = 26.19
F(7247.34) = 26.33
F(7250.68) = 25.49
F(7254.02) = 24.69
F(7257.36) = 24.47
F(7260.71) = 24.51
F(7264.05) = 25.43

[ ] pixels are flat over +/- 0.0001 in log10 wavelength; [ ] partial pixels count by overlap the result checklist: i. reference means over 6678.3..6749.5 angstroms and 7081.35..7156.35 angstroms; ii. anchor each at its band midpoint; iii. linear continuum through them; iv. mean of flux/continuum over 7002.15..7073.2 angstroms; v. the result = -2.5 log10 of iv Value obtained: -0.03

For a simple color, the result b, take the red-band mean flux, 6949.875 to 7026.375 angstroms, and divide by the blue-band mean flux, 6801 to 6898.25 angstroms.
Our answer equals 1.00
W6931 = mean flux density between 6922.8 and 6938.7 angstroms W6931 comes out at 26.5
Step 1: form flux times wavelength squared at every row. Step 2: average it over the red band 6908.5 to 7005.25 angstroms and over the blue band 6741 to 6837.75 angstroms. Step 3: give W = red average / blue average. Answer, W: 1.06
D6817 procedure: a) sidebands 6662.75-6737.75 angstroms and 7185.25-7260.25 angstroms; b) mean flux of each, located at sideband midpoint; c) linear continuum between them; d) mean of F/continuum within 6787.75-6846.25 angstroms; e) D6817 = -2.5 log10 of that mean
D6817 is 0.05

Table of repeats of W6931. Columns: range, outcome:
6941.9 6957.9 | 25.5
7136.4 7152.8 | 24.2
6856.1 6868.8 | 26.7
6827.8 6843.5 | 26.6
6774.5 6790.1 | 27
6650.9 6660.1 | 25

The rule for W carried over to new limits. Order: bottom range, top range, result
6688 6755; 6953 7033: 1.01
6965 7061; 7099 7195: 0.96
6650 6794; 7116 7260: 1.04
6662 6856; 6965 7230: 1.04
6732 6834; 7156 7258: 1.06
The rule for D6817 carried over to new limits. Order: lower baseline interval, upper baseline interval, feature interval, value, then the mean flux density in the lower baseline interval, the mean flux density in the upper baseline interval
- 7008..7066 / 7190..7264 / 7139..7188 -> 0.04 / 25.7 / 24.9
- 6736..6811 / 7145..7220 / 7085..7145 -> 0.02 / 26.4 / 24.5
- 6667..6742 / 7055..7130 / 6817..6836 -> 0.03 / 27.7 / 25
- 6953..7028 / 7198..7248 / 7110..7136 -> 0.04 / 26.2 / 24.9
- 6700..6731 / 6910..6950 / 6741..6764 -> 0.08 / 28.8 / 26.6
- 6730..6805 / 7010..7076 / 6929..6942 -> -0.03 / 26.8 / 25.7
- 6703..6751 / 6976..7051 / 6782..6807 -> 0.08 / 28.4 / 26.3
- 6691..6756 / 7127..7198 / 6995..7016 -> -0.04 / 28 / 24.3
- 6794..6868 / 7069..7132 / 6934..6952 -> -0.03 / 26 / 24.8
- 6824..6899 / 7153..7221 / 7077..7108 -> 0.03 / 26.5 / 24.5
